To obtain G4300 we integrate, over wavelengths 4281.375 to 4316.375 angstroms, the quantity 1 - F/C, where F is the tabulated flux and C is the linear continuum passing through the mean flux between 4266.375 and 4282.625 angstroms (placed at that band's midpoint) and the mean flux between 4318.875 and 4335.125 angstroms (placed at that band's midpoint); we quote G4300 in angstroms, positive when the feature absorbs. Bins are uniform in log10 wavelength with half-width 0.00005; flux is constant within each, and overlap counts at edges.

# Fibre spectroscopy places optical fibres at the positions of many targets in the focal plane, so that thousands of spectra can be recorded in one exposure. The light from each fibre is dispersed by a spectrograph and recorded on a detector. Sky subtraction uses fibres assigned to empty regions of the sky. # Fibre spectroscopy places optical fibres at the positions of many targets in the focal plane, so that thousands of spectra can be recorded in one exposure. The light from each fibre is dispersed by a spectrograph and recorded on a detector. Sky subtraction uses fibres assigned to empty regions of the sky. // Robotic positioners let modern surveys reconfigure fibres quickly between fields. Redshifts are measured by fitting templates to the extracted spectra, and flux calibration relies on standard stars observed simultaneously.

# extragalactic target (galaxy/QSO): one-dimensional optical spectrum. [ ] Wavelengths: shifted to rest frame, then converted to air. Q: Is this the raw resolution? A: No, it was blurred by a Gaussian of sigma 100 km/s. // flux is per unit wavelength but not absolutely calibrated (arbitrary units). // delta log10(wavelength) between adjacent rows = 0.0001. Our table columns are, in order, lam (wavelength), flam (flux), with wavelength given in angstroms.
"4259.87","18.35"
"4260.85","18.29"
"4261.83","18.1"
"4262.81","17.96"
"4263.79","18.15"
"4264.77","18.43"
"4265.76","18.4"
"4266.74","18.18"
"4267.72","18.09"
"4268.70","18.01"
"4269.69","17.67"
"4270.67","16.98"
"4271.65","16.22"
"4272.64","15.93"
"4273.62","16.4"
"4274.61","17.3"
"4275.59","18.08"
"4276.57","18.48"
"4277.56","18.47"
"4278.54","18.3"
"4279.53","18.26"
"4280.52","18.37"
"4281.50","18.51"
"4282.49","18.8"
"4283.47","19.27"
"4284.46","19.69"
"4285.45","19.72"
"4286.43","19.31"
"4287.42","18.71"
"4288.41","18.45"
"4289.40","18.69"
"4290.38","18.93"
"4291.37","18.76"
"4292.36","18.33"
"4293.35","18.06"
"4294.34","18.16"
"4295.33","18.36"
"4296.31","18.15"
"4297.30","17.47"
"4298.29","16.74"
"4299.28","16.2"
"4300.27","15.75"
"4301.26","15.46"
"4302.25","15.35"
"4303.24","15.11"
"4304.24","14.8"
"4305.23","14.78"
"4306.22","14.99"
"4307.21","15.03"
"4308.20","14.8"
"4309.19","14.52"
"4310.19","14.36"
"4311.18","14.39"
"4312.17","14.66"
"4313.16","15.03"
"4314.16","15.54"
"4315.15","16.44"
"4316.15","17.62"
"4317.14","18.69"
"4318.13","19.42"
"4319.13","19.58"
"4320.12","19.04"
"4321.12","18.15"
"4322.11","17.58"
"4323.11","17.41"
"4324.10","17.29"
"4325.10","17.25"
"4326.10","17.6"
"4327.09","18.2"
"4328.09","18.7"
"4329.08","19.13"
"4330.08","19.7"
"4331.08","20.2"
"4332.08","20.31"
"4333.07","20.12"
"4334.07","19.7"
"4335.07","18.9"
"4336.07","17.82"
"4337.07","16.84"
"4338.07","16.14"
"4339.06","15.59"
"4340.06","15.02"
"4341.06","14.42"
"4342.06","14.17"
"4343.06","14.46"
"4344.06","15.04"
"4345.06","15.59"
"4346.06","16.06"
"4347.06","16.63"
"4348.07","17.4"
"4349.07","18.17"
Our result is 2.5 angstroms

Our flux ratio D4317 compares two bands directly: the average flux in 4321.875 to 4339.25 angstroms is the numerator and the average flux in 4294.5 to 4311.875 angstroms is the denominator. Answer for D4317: 1.2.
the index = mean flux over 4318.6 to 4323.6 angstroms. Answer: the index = 18.3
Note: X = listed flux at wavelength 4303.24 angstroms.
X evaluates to 15.11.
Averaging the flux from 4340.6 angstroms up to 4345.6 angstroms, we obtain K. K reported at 14.8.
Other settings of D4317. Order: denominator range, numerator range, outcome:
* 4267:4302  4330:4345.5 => 0.95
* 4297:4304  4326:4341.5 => 1.14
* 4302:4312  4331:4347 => 1.14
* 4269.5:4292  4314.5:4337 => 1.02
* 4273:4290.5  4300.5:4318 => 0.84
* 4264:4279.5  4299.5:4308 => 0.86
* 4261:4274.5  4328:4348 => 0.98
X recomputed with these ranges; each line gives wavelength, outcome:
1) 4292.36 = 18.33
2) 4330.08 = 19.7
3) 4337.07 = 16.84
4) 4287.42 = 18.71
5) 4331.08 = 20.2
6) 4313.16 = 15.03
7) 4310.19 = 14.36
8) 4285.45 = 19.72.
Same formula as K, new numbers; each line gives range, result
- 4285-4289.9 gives 19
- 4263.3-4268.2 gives 18.2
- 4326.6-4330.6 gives 18.9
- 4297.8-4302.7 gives 15.9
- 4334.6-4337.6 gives 17.8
